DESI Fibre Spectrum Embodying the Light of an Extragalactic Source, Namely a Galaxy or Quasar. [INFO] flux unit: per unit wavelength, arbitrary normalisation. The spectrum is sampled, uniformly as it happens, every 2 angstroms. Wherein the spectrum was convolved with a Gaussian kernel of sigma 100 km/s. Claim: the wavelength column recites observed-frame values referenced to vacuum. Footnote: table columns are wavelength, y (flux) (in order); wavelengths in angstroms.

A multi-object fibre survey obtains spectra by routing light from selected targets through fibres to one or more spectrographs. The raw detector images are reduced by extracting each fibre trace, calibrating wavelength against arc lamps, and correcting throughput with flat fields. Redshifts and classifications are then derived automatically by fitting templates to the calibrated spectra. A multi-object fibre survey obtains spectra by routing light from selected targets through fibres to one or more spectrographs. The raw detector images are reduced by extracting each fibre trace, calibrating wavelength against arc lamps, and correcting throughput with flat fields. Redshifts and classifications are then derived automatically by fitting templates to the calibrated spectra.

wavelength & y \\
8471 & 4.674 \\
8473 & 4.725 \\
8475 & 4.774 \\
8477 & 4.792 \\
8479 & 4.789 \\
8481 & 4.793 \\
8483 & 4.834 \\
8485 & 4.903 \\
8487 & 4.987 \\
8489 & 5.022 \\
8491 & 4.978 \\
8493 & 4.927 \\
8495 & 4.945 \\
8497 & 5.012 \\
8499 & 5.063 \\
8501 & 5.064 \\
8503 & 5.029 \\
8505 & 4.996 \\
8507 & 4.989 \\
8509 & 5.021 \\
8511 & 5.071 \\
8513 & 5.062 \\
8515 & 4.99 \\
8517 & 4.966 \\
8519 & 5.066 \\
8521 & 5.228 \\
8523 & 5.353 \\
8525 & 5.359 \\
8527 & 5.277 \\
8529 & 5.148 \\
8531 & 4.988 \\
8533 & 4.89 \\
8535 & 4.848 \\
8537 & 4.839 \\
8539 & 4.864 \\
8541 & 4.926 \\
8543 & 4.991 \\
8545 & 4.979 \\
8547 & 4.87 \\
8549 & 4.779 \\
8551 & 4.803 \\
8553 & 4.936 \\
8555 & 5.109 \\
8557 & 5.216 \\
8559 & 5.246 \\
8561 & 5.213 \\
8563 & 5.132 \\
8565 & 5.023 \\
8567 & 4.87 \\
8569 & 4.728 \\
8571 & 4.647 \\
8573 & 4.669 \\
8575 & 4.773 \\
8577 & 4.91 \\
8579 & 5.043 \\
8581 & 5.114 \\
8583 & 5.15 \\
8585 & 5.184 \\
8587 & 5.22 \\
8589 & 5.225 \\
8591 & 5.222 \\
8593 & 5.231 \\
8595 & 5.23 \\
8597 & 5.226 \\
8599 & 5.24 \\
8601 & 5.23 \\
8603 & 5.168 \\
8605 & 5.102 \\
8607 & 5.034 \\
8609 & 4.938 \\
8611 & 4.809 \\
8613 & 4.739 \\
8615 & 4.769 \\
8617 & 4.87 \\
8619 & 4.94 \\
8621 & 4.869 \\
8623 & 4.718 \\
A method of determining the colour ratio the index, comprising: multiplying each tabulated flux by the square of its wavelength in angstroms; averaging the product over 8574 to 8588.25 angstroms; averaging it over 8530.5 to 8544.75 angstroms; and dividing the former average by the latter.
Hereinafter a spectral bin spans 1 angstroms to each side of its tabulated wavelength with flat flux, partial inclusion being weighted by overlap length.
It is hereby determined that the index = 1.0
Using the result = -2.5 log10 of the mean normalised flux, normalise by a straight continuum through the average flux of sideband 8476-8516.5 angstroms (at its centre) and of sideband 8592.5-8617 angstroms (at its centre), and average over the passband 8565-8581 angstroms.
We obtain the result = 0.04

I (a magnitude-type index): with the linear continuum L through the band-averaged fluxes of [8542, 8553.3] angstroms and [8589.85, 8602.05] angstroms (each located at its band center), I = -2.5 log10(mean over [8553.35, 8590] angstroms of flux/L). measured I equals 0.01 mag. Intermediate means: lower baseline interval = 4.89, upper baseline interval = 5.23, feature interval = 5.02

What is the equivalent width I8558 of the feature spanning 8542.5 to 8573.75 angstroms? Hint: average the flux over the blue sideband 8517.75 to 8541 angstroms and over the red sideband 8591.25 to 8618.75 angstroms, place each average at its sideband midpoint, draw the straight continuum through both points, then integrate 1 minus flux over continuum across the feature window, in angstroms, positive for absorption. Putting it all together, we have 0.7 angstroms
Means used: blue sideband 5.07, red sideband 5.05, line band 4.95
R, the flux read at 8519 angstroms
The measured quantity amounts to 5.066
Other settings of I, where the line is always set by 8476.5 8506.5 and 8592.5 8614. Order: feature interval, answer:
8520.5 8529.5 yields -0.06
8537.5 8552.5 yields 0.03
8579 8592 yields -0.02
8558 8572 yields 0.01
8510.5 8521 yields -0.02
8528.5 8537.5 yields 0.01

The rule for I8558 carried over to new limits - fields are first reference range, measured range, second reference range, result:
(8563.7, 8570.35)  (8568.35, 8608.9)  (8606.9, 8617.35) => -1.7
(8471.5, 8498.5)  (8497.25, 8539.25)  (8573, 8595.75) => -0.9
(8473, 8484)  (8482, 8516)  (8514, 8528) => -0.1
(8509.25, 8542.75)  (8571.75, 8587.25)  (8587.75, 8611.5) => 0.4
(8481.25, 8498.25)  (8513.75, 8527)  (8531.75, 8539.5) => -0.7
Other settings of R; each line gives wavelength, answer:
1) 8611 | 4.809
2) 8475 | 4.774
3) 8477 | 4.792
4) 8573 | 4.669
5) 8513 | 5.062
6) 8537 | 4.839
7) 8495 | 4.945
